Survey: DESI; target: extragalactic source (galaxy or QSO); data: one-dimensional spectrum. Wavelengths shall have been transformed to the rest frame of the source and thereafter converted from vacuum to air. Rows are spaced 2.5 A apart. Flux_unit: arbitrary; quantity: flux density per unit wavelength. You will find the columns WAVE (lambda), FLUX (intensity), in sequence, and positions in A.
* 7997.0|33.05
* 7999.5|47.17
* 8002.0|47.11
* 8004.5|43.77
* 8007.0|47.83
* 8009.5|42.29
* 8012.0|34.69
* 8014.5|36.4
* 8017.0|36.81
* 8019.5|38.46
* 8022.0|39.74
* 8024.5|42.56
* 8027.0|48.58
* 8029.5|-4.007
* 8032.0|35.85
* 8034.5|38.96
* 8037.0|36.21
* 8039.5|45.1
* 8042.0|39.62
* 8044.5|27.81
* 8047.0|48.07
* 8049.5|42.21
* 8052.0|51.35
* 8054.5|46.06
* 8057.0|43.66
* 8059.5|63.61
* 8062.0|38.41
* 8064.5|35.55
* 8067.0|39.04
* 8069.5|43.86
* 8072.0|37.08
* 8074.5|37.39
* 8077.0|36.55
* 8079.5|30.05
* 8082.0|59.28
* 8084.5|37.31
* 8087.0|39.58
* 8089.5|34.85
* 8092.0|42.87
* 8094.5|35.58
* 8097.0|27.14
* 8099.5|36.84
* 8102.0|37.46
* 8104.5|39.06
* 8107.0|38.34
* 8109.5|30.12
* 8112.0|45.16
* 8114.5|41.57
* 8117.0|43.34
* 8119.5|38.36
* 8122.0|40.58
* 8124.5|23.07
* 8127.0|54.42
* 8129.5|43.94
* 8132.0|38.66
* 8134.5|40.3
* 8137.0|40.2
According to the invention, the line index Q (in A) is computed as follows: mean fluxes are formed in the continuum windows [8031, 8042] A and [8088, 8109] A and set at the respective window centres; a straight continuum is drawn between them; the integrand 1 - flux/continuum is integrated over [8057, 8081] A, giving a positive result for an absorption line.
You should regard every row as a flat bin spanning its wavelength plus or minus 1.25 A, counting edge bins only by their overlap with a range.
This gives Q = -1.8 A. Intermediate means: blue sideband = 39.2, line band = 40.6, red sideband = 36.3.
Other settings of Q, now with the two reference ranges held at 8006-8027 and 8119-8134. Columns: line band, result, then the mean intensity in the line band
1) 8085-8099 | 1.37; 36.1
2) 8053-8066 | -1.72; 45.4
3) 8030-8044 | 1.39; 36.2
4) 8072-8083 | 0.03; 40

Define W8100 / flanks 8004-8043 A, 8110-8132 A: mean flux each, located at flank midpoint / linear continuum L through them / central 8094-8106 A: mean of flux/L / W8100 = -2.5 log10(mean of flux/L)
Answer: 0.139 mag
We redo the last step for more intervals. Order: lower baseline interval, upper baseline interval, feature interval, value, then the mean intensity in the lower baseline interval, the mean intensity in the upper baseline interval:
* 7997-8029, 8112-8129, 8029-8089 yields 0.019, 40.7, 40.8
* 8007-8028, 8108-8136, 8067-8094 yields 0.010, 40.3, 39.9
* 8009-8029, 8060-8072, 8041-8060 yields -0.125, 38.2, 40.5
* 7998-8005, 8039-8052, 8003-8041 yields 0.164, 45.8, 41.3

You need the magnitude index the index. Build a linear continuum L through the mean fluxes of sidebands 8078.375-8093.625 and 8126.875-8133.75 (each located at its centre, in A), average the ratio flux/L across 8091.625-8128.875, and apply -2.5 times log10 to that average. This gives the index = 0.11 mag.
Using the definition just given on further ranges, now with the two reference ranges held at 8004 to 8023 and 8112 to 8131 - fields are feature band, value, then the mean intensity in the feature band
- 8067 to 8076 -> 0.03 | 39.3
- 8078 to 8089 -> -0.01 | 41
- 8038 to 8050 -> -0.01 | 40.4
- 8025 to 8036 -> 0.28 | 30.9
